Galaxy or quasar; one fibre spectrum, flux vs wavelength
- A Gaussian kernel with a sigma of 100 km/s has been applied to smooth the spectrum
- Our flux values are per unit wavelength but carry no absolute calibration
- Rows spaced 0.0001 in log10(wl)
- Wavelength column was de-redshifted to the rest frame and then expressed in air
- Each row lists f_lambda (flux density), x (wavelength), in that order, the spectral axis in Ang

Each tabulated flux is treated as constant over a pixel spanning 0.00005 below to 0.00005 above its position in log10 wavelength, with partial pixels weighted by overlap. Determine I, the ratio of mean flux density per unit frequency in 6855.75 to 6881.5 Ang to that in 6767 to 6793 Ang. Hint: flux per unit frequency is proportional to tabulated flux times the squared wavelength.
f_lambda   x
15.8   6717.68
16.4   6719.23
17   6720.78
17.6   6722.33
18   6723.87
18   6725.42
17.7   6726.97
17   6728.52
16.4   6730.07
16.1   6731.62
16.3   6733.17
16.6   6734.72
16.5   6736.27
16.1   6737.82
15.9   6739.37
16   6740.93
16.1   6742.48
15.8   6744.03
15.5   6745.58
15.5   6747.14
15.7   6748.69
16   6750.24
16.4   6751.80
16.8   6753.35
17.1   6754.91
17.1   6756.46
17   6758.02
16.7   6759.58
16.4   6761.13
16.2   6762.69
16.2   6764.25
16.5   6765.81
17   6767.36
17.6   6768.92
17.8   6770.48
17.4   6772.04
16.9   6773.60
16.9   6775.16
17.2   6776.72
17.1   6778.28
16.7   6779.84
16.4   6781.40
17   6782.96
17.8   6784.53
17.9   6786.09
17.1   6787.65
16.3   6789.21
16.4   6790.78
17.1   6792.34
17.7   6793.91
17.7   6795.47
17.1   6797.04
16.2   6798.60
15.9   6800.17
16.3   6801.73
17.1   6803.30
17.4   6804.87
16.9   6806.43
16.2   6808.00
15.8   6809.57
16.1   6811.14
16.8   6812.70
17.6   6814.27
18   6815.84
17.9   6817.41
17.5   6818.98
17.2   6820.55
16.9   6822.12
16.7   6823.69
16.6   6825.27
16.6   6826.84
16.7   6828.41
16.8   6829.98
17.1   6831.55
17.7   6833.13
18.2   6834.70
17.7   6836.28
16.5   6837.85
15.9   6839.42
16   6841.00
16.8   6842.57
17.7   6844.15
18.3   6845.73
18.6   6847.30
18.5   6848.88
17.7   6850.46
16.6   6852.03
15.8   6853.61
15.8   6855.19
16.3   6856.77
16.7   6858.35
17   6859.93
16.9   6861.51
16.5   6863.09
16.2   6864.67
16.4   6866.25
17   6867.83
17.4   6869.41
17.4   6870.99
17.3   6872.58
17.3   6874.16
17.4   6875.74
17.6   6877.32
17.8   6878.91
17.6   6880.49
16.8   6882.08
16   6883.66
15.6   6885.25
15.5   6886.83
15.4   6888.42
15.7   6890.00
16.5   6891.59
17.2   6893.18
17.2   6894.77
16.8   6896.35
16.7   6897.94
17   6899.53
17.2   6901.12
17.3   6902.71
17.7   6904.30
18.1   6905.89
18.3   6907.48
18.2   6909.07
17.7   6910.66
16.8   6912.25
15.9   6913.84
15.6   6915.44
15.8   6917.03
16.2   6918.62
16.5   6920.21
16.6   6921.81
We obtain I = 1.02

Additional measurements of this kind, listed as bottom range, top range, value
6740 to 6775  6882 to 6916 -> 1.06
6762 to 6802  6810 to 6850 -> 1.03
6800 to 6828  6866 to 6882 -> 1.04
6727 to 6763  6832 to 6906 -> 1.08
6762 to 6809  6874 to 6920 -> 1.03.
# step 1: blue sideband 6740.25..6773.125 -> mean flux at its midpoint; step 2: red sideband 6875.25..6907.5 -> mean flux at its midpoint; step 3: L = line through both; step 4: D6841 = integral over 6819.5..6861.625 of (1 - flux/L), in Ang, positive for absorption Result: -0.7 Ang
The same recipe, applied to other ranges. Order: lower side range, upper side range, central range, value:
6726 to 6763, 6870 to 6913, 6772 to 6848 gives -1.6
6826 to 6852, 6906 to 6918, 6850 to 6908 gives 0.9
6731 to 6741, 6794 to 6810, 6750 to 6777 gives -0.7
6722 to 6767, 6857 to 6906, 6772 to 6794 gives -0.5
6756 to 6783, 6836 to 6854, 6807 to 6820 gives 0.1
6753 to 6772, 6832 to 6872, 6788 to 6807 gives 0.1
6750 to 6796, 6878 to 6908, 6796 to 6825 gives 0.1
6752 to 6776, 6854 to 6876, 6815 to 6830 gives -0.2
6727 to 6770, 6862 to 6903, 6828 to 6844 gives -0.3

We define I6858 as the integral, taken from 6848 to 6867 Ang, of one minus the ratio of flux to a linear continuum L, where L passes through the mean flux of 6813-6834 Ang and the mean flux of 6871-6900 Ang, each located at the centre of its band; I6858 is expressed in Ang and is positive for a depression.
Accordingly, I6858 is 0.3 Ang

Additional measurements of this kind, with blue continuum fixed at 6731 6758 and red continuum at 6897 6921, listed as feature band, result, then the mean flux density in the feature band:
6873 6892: 0.3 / 16.6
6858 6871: 0.0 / 16.8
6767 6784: -0.8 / 17.1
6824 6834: -0.2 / 16.9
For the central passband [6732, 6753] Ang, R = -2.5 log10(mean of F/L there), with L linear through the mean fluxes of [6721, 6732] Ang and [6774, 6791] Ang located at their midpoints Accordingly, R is 0.08 mag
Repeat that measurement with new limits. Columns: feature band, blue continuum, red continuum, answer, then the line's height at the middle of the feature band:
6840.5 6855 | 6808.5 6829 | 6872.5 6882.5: -0.01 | 17.2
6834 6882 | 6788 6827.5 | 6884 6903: -0.03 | 16.6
